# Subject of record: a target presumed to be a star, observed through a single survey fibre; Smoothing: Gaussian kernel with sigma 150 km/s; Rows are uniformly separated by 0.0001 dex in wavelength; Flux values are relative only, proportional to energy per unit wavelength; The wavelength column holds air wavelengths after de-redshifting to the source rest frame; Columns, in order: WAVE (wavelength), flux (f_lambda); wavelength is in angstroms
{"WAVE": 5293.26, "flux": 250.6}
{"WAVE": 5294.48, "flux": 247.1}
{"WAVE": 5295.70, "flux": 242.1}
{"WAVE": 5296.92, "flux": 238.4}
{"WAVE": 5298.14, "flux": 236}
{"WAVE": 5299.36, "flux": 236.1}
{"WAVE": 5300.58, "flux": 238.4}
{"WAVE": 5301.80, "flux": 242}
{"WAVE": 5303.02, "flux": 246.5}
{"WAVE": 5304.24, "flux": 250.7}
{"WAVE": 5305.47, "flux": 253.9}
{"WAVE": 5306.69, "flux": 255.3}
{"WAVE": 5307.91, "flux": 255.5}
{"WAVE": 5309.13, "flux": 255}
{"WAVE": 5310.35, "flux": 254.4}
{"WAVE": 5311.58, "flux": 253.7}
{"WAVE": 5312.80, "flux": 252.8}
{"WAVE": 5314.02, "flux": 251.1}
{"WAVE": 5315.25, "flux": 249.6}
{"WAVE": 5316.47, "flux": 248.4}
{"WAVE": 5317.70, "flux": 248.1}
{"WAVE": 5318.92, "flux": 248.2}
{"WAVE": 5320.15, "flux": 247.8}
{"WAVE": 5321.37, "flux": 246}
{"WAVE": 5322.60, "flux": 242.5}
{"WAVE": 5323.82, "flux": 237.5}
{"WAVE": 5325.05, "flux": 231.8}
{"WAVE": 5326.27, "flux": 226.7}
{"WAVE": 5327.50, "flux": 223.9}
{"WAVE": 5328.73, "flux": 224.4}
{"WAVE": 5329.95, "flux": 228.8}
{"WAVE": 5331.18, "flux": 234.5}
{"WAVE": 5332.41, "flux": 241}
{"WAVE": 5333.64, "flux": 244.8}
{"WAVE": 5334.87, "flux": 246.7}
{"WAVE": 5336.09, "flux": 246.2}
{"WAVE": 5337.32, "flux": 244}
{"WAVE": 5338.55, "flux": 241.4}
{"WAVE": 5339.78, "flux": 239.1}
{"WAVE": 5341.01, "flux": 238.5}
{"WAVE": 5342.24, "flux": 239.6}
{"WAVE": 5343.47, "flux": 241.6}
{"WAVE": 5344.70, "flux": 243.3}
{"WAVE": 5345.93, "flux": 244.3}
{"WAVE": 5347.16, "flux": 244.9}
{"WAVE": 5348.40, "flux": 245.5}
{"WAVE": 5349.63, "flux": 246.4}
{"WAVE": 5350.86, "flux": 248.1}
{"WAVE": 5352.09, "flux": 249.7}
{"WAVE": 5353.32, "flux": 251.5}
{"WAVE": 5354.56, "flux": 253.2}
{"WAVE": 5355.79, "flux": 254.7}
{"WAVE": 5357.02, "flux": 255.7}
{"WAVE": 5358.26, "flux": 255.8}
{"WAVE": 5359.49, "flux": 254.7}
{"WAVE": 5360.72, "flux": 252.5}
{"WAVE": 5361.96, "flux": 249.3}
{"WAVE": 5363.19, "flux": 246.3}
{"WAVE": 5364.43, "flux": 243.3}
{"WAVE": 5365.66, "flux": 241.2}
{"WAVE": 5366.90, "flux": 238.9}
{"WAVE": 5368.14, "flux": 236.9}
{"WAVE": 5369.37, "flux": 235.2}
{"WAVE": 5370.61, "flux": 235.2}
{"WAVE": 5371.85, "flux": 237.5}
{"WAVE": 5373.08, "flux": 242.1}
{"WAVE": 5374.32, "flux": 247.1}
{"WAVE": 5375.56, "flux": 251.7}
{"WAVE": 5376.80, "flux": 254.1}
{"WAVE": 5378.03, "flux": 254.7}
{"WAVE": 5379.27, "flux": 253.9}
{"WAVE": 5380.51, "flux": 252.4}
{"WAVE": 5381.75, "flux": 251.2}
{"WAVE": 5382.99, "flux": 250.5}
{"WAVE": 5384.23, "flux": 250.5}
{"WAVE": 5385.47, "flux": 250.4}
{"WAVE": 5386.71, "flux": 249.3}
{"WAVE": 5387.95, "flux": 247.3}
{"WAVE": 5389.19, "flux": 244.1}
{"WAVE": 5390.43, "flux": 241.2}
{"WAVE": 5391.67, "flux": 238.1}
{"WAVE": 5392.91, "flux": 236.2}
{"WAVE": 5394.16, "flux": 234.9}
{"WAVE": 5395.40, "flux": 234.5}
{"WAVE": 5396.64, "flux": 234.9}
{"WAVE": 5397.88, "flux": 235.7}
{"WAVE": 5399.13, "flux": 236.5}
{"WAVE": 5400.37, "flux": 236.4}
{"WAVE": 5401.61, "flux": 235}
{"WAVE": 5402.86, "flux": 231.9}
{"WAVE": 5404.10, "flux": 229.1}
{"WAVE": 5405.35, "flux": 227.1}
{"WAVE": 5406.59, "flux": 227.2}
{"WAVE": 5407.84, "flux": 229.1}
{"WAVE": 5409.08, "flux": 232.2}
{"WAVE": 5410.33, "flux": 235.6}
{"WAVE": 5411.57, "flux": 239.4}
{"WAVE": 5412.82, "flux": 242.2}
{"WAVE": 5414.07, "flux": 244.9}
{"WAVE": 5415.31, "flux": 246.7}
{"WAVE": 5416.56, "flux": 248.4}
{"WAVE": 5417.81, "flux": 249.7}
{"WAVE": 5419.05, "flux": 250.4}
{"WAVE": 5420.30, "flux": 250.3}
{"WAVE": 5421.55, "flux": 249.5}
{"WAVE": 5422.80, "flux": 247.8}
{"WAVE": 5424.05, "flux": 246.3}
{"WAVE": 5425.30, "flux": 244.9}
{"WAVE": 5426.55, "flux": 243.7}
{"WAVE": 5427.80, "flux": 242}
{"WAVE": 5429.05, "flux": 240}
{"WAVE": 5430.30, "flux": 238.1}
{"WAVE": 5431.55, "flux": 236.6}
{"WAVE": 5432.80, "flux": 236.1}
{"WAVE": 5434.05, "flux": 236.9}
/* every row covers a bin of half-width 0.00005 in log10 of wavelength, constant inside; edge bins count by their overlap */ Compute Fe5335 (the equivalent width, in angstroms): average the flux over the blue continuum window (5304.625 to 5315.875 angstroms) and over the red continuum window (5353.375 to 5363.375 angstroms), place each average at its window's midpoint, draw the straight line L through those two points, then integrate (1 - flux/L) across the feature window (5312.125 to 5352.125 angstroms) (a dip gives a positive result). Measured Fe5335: 1.78 angstroms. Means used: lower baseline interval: 253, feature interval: 242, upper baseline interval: 253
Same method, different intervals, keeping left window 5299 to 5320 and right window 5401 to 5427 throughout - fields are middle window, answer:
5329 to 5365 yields 0.10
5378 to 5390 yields -0.35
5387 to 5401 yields 0.22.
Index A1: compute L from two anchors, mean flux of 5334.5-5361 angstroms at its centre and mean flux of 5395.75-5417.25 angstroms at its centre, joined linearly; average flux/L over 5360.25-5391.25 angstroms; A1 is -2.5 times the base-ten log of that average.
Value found -0.02 mag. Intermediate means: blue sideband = 247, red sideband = 236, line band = 246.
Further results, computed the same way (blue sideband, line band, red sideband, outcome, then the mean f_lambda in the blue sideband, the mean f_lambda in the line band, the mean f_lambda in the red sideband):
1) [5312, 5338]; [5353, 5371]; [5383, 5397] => -0.02 mag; 241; 247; 242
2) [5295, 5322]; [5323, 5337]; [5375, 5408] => 0.05 mag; 248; 236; 242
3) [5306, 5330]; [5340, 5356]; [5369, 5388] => 0.00 mag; 245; 246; 248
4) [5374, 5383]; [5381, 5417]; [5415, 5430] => 0.05 mag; 252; 239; 246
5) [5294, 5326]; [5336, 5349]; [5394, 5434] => 0.01 mag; 246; 242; 239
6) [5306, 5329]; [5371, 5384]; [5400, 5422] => -0.04 mag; 245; 249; 239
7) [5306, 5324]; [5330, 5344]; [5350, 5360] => 0.05 mag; 250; 241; 253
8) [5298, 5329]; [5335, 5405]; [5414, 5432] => 0.00 mag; 245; 244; 245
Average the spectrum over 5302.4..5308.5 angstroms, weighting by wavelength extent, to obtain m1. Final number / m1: 252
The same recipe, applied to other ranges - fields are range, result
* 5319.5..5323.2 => 245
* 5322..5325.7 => 238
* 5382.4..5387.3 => 250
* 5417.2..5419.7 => 251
